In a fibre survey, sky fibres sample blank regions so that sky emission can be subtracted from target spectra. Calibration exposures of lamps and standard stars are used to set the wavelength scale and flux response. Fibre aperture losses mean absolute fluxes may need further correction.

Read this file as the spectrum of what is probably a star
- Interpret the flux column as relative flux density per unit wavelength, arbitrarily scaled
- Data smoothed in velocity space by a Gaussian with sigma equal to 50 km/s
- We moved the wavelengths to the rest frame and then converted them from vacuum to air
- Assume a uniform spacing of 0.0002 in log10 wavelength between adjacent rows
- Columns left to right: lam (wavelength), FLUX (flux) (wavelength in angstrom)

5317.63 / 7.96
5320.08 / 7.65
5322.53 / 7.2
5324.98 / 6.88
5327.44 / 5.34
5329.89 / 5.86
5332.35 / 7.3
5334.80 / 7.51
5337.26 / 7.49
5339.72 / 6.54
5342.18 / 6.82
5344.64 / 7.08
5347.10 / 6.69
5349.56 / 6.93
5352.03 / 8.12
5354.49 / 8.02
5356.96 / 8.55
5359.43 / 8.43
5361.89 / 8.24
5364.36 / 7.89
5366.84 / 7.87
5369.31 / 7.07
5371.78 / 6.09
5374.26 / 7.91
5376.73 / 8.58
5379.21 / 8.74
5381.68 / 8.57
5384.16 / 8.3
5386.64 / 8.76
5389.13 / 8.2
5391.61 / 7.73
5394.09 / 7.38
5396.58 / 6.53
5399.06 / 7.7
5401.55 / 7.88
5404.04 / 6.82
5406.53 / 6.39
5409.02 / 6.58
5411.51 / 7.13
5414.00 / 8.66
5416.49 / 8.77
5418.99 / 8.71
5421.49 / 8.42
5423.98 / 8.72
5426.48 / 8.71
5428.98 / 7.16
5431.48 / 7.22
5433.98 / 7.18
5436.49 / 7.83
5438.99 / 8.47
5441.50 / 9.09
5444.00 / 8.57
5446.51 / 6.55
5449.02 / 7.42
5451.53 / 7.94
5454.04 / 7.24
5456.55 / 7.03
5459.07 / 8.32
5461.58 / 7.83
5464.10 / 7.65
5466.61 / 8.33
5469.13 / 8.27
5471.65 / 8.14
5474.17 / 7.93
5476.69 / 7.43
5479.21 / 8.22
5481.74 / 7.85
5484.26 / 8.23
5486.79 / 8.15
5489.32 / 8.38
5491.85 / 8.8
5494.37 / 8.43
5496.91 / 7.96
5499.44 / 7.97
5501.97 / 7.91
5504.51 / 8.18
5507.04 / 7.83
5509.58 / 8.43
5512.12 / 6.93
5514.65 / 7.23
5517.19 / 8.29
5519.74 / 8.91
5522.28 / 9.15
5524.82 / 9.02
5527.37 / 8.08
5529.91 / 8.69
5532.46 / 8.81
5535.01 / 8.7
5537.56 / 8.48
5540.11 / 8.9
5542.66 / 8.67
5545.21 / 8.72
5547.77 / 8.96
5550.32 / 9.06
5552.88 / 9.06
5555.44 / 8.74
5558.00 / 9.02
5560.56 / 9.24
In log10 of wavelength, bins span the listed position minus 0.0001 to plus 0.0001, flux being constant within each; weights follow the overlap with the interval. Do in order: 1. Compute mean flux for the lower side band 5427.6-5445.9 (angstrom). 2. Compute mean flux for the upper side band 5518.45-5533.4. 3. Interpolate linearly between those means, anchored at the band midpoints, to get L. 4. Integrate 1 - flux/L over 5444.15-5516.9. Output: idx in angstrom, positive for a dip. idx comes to 3.73 angstrom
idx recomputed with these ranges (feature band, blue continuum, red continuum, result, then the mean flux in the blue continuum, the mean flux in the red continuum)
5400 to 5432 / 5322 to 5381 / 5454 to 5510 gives -0.34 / 7.4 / 8.03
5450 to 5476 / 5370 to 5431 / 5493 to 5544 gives 0.79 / 7.84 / 8.33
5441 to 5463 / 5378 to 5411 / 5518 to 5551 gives 1.02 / 7.65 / 8.77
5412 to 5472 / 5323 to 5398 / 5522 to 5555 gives 0.69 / 7.51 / 8.78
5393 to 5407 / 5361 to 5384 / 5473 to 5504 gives 1.40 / 7.9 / 8.11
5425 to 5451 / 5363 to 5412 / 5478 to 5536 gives 0.19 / 7.61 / 8.26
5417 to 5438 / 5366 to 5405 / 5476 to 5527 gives -0.31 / 7.76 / 8.17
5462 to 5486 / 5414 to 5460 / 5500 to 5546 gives 0.43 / 7.98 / 8.38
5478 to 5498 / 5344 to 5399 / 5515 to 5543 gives 0.42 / 7.81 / 8.65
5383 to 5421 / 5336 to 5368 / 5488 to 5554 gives 0.61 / 7.59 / 8.44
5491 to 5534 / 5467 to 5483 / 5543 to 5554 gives 1.01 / 7.99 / 8.92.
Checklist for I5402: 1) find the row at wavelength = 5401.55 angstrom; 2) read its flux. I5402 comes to 7.88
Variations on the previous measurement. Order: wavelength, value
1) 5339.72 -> 6.54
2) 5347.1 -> 6.69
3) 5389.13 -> 8.2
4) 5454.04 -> 7.24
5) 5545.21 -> 8.72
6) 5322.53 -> 7.2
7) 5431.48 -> 7.22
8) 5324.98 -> 6.88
